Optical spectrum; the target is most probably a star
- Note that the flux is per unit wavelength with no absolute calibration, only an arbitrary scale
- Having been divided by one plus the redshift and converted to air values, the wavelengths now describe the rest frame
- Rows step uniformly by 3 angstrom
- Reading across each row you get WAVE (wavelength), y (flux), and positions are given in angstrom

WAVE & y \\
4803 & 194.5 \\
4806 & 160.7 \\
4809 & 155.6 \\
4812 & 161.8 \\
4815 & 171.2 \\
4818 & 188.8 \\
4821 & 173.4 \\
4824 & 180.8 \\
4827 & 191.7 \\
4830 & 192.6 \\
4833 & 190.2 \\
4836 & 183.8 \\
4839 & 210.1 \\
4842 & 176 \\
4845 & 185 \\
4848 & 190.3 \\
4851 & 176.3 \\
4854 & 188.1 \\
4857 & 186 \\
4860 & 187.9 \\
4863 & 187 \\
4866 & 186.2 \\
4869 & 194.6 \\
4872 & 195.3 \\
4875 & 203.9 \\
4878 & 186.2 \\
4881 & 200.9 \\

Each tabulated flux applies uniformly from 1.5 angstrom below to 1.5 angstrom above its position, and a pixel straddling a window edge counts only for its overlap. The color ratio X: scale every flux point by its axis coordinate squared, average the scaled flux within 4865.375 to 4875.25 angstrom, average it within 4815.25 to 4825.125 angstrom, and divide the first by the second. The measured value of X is 1.11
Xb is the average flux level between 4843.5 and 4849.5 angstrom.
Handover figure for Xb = 188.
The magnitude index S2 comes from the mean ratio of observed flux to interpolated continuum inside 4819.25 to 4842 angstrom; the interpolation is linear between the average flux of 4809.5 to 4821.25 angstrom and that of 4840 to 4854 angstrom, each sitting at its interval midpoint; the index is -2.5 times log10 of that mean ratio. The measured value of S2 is -0.06 mag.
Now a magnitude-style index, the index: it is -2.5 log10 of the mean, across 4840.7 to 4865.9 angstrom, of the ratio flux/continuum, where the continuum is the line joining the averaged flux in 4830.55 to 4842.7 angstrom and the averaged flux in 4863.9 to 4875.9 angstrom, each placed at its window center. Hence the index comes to 0.05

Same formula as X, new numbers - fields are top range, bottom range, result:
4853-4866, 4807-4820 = 1.13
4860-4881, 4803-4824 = 1.15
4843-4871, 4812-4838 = 1.03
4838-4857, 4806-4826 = 1.10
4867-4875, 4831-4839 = 1.04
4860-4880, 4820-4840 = 1.03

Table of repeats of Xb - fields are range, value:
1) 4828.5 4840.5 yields 194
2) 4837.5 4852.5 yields 188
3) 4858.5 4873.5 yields 190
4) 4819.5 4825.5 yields 177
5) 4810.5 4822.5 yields 174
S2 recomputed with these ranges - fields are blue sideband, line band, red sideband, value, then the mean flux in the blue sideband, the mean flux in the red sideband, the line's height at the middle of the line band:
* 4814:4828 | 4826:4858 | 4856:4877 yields -0.013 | 181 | 192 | 186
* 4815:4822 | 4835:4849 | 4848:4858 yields -0.037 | 180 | 184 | 183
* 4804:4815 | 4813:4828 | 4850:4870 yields -0.077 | 163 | 187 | 168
